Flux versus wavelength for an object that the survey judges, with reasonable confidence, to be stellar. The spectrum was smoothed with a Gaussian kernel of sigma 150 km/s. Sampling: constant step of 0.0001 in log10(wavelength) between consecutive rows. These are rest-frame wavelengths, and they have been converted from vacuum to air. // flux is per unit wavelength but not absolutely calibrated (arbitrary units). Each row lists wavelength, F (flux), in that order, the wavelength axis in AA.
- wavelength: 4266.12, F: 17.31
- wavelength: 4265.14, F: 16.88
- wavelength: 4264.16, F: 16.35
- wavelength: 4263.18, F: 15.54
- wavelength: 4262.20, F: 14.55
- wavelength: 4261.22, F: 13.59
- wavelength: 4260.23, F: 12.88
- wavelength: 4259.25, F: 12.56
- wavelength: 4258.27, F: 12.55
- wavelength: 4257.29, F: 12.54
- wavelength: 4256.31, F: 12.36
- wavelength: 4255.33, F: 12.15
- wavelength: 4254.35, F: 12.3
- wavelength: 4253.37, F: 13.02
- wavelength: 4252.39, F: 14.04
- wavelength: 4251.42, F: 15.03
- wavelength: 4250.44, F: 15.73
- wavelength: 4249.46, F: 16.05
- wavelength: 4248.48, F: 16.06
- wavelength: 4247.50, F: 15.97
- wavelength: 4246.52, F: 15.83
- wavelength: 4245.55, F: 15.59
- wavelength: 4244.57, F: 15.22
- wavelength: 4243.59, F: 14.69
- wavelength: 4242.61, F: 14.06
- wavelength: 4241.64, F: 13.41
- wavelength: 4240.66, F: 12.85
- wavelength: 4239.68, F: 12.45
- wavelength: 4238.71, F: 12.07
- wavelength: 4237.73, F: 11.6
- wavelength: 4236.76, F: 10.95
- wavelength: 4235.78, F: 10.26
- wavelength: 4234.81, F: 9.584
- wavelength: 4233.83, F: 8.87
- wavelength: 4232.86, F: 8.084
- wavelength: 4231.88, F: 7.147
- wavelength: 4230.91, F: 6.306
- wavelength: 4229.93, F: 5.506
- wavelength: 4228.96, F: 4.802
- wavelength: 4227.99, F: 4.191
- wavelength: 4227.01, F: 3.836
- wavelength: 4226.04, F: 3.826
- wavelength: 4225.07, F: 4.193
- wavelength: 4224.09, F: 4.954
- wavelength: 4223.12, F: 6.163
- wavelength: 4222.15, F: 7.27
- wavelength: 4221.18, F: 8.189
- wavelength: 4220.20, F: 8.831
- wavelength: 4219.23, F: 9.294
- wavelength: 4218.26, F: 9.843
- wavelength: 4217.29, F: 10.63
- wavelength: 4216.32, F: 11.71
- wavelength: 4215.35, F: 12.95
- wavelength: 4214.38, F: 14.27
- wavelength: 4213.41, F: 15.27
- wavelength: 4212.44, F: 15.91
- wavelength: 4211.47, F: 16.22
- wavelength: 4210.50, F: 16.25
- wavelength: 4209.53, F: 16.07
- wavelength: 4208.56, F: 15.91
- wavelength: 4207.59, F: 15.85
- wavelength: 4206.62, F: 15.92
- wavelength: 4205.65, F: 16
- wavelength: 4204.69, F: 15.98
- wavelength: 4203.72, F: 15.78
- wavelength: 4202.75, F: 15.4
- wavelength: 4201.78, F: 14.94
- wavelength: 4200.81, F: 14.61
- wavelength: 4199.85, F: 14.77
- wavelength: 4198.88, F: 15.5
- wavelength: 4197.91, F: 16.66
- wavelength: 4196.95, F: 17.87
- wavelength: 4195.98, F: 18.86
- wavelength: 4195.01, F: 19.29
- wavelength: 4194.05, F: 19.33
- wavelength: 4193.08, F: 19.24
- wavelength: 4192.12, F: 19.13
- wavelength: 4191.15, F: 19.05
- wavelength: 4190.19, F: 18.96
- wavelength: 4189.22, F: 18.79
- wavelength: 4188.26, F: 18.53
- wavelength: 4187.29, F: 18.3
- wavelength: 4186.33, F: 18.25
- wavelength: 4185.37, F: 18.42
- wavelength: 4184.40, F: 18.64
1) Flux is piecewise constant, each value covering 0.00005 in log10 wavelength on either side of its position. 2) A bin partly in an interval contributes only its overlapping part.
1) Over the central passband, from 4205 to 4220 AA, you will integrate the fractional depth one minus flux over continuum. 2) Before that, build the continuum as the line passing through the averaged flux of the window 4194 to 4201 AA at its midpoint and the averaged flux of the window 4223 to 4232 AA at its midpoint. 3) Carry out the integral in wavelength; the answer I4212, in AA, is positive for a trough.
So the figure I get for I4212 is -4.1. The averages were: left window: 17.1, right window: 4.97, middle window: 14.1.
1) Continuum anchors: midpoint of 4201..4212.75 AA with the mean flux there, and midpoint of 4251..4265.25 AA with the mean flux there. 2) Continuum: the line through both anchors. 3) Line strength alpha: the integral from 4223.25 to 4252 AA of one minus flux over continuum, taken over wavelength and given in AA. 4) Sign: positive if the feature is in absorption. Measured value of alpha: 7.5 AA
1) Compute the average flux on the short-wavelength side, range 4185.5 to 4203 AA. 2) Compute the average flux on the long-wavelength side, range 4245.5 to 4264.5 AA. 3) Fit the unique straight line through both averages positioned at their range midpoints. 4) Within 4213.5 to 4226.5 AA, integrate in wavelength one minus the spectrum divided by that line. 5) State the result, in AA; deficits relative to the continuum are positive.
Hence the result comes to 5.95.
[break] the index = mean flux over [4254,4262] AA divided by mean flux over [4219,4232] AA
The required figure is 2.1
